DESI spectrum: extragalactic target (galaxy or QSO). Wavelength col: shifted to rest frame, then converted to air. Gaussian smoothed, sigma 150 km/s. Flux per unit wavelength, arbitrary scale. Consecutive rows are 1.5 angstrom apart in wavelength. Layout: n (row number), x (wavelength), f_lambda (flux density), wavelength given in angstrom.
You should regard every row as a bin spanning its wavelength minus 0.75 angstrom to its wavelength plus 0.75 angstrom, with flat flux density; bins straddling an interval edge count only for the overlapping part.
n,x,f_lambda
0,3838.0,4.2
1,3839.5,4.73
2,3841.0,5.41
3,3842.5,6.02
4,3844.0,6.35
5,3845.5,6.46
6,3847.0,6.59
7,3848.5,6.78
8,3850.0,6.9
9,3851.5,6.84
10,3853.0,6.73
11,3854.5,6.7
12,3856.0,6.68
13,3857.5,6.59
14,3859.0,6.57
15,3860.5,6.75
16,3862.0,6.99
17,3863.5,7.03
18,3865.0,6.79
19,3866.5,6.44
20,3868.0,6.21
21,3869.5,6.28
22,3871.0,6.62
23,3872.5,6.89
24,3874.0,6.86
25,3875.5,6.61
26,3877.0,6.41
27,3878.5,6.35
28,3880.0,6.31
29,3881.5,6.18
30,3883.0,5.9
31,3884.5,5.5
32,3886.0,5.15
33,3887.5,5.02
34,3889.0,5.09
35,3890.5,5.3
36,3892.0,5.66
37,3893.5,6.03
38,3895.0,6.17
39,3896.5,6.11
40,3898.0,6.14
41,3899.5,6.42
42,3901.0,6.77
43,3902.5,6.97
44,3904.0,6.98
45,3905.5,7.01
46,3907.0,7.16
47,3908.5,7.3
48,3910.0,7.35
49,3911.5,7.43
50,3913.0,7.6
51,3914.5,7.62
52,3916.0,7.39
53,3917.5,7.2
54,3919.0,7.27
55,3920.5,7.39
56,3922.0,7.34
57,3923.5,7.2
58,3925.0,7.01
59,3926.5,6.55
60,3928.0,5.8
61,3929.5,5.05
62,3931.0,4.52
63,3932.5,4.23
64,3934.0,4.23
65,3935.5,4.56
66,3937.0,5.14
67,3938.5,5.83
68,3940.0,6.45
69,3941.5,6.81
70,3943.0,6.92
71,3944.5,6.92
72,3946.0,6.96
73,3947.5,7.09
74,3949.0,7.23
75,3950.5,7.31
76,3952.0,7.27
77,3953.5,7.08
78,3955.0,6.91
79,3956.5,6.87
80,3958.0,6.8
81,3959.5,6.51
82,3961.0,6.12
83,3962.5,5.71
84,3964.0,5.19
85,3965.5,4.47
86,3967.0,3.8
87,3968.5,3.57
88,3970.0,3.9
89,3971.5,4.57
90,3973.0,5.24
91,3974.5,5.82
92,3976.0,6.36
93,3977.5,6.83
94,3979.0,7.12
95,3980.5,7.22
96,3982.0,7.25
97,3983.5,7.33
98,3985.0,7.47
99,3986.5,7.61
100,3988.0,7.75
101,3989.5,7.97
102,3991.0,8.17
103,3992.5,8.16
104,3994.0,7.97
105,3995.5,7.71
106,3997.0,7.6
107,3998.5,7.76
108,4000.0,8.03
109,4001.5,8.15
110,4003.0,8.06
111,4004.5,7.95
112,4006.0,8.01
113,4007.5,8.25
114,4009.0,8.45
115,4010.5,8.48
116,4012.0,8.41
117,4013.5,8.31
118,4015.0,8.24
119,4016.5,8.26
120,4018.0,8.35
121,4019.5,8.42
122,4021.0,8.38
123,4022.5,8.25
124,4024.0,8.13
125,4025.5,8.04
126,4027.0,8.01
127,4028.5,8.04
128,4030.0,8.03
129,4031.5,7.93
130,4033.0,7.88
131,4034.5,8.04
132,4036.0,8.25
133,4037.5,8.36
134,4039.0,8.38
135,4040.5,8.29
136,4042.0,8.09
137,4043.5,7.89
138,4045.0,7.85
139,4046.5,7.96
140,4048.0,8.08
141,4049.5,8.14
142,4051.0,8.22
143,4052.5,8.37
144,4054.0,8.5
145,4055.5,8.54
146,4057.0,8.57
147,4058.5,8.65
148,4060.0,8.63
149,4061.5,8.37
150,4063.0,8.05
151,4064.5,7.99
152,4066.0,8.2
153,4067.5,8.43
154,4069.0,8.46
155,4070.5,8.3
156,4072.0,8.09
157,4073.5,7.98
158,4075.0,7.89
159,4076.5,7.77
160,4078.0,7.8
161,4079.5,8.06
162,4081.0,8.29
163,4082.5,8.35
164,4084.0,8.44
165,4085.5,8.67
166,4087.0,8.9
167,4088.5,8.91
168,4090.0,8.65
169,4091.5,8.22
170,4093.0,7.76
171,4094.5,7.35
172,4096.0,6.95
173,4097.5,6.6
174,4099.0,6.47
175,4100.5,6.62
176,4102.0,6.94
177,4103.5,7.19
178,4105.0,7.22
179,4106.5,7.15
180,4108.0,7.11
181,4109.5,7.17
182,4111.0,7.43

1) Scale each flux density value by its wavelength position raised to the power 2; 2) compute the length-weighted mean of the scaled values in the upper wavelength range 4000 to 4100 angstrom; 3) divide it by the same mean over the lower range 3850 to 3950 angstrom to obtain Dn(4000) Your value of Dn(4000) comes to 1.4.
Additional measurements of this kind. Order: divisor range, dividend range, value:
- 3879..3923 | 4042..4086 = 1.36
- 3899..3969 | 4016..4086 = 1.36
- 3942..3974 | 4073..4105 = 1.38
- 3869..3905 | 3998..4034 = 1.41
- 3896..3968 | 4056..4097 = 1.37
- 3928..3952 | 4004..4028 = 1.43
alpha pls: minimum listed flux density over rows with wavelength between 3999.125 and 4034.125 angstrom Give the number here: 7.88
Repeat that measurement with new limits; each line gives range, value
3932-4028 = 3.57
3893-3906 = 6.03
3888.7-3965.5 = 4.23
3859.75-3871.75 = 6.21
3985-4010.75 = 7.47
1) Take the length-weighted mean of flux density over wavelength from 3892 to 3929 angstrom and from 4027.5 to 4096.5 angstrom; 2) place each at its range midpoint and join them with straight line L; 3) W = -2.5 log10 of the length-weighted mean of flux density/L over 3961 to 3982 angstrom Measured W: 0.33 mag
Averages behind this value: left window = 6.89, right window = 8.19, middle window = 5.46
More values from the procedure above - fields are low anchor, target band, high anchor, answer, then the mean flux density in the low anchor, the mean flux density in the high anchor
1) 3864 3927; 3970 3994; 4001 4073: 0.100 mag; 6.57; 8.22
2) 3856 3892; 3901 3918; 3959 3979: -0.226 mag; 6.25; 5.29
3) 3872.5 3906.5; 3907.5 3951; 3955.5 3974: -0.152 mag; 6.16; 5.26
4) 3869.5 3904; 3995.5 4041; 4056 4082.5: -0.071 mag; 6.13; 8.21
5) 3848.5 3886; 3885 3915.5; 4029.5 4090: 0.060 mag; 6.52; 8.25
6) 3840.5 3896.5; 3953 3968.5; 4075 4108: 0.184 mag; 6.3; 7.72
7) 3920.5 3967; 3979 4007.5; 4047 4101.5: -0.130 mag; 6.18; 8.08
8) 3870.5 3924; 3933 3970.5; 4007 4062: 0.204 mag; 6.57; 8.24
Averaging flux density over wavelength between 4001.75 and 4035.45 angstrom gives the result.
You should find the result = 8.18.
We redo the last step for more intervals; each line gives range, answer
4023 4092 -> 8.23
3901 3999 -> 6.58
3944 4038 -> 7.27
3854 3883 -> 6.57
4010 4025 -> 8.32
